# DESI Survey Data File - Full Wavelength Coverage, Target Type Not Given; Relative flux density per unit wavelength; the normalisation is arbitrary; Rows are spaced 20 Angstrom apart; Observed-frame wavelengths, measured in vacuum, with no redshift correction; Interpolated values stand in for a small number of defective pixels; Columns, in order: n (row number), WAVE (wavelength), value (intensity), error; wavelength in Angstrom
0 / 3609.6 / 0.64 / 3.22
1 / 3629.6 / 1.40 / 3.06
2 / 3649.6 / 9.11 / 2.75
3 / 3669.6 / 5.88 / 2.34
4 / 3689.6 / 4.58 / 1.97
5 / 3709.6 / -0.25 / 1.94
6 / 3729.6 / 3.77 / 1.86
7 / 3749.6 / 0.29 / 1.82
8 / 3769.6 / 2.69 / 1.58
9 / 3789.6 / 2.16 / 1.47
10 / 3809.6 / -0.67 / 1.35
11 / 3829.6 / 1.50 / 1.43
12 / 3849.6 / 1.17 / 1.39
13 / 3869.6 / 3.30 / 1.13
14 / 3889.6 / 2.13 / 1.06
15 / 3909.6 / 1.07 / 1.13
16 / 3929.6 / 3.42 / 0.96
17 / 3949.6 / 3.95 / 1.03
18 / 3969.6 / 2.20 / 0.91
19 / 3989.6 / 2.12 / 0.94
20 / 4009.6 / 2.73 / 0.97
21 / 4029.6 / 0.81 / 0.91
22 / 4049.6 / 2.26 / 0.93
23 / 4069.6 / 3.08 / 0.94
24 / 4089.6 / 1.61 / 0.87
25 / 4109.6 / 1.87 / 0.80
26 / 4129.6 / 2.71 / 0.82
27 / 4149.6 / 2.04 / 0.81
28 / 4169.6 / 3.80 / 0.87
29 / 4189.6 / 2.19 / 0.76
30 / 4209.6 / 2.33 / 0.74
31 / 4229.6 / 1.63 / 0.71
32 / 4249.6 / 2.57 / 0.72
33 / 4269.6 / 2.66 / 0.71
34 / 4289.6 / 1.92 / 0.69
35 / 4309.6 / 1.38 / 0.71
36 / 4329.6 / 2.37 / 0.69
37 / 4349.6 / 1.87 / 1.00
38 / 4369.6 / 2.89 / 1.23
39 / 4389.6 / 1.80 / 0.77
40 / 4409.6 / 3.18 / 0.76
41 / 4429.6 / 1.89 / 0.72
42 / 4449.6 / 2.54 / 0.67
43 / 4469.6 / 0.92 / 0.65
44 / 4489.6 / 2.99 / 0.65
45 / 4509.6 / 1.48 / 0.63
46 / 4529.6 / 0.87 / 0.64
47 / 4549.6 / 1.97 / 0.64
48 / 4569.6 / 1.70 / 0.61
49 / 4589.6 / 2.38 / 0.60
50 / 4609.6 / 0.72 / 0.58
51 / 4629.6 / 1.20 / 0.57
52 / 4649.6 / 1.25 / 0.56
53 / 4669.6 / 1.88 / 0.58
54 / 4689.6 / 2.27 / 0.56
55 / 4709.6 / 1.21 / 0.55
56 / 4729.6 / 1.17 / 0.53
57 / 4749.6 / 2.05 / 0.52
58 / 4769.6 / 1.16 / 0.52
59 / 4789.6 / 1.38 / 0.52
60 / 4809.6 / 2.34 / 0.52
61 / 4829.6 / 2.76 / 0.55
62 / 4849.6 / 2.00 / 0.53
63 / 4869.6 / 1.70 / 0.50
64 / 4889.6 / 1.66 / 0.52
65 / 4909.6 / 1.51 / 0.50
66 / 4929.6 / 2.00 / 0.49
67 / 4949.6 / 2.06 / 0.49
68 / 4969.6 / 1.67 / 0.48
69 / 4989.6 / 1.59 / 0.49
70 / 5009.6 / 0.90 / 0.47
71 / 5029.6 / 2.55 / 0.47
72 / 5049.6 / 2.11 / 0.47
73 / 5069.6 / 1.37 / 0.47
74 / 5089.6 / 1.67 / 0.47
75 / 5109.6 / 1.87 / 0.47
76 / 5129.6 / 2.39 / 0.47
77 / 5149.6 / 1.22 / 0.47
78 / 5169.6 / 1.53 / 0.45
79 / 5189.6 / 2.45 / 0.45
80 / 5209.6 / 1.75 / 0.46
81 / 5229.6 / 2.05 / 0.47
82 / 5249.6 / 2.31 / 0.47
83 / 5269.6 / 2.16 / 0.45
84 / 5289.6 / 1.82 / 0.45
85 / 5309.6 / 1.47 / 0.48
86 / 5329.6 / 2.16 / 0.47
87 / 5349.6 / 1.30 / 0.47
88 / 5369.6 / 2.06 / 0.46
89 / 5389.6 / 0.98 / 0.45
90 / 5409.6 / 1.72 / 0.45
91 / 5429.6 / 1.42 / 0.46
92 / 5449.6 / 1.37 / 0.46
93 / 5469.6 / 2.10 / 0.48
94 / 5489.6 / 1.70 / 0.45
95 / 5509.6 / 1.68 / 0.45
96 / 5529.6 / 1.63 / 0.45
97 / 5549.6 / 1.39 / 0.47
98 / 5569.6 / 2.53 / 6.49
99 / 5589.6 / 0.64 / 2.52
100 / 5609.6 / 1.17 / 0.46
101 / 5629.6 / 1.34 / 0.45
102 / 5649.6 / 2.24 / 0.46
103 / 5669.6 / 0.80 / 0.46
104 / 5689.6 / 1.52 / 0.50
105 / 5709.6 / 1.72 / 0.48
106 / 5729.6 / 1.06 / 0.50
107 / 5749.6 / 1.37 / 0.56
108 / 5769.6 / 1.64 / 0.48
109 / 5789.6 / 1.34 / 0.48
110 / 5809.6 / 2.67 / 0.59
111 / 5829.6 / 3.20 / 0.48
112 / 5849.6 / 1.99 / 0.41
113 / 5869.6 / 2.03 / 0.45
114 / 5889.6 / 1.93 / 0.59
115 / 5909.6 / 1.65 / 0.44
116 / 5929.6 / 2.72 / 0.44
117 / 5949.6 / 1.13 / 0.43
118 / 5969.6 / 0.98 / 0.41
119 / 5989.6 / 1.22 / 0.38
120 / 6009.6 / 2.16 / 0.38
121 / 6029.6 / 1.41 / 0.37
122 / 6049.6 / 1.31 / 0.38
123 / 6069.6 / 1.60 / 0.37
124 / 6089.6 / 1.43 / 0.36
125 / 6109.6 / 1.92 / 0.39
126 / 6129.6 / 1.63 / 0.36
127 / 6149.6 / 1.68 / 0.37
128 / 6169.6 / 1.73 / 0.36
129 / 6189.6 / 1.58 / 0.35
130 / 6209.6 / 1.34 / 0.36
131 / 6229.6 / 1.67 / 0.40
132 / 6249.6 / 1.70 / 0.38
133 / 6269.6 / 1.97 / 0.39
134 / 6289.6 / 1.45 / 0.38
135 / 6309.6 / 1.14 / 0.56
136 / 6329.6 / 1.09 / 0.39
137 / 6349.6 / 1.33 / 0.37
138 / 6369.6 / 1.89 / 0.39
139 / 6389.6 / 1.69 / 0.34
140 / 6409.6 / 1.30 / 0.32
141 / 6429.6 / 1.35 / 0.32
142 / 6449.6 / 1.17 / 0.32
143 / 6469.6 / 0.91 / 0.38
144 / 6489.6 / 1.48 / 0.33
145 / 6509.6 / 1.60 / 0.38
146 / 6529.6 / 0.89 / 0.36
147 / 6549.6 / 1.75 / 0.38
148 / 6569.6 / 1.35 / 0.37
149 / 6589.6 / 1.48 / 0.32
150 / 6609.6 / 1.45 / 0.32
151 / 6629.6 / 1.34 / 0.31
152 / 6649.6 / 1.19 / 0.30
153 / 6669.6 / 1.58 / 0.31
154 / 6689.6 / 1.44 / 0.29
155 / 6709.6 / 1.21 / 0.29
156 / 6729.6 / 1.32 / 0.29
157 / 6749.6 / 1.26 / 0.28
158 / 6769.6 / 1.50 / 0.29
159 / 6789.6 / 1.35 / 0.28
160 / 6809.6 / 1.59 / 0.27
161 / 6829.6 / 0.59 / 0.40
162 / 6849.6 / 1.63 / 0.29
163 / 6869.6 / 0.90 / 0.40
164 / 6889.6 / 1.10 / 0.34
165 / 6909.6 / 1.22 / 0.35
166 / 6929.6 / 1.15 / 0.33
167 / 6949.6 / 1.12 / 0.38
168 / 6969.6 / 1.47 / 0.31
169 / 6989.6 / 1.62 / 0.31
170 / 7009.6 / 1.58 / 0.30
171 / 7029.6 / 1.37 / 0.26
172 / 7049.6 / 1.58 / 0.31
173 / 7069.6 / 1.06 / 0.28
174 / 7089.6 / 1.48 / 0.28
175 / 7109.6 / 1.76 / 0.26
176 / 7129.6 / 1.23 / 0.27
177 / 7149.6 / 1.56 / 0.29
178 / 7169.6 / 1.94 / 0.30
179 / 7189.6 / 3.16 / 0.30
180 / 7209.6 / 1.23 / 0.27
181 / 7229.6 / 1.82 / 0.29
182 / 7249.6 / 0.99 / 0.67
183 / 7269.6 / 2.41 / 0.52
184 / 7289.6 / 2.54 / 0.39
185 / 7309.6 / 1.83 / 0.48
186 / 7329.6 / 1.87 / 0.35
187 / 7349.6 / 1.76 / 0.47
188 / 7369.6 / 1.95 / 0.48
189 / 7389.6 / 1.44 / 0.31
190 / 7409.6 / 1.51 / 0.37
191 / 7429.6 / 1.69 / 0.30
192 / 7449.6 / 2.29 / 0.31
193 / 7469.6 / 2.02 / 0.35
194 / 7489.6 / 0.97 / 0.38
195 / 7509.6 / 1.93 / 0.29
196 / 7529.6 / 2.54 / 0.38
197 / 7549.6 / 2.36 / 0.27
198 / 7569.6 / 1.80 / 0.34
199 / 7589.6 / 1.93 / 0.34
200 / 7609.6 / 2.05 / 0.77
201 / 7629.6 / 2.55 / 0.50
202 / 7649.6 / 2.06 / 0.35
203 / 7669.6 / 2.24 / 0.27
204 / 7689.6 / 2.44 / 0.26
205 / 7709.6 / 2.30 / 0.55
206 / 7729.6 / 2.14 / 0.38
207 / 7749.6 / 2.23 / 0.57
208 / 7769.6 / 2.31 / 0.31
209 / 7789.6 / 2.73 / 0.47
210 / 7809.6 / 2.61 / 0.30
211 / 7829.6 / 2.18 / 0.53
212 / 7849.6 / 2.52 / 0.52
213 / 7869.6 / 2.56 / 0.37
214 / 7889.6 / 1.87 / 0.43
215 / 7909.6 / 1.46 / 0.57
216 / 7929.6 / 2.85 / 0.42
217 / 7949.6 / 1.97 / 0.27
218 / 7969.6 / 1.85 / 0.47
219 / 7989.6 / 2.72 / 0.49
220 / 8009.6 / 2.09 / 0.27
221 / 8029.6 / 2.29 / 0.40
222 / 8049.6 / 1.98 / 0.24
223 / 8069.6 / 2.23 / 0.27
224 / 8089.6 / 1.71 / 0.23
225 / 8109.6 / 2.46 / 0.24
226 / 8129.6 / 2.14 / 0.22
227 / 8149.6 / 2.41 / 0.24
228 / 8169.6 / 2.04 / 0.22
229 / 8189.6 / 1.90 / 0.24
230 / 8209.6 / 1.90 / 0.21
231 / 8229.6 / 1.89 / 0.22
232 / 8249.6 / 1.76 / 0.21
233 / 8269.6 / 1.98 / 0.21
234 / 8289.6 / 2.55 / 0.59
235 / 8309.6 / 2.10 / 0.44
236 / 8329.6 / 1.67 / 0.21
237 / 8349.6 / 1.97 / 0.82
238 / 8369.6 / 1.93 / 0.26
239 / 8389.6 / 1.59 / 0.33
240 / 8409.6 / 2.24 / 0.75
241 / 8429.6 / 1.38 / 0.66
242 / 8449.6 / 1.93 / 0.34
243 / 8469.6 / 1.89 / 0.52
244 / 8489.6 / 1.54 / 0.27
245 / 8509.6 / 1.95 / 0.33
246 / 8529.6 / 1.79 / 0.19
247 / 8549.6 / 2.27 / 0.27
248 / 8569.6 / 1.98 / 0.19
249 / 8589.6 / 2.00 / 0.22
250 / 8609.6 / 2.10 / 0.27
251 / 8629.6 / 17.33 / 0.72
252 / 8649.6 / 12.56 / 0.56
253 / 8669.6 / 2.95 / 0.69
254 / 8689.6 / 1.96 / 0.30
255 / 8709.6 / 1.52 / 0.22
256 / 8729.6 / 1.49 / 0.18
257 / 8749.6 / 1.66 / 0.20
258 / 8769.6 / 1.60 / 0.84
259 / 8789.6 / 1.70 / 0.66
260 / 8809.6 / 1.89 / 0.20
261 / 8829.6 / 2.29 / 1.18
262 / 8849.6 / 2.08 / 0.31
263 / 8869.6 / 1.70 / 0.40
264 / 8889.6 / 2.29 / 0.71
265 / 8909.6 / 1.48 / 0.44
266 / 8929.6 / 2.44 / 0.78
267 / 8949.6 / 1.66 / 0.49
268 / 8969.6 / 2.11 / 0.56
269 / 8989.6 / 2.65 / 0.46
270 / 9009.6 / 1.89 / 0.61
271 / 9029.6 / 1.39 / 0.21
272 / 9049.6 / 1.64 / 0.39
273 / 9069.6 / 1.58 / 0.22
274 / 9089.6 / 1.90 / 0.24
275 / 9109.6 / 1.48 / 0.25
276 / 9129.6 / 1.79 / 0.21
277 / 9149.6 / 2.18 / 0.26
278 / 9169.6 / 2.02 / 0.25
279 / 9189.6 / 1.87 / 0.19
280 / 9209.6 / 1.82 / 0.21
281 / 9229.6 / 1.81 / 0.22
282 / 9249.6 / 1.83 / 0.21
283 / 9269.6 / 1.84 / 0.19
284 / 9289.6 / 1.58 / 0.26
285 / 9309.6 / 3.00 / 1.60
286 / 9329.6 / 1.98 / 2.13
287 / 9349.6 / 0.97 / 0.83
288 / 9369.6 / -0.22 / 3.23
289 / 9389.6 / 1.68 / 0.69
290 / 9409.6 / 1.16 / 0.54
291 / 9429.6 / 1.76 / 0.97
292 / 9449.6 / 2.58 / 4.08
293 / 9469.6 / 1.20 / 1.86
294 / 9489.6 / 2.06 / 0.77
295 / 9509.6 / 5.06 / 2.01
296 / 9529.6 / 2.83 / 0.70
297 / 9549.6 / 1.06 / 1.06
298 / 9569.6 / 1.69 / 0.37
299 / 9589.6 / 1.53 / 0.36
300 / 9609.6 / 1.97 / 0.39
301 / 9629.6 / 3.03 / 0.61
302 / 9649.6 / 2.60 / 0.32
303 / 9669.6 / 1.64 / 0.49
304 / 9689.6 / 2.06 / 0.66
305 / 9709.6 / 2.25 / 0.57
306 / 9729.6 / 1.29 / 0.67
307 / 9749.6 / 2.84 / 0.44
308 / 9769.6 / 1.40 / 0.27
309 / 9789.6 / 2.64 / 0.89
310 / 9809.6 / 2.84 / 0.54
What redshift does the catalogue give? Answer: 0.925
